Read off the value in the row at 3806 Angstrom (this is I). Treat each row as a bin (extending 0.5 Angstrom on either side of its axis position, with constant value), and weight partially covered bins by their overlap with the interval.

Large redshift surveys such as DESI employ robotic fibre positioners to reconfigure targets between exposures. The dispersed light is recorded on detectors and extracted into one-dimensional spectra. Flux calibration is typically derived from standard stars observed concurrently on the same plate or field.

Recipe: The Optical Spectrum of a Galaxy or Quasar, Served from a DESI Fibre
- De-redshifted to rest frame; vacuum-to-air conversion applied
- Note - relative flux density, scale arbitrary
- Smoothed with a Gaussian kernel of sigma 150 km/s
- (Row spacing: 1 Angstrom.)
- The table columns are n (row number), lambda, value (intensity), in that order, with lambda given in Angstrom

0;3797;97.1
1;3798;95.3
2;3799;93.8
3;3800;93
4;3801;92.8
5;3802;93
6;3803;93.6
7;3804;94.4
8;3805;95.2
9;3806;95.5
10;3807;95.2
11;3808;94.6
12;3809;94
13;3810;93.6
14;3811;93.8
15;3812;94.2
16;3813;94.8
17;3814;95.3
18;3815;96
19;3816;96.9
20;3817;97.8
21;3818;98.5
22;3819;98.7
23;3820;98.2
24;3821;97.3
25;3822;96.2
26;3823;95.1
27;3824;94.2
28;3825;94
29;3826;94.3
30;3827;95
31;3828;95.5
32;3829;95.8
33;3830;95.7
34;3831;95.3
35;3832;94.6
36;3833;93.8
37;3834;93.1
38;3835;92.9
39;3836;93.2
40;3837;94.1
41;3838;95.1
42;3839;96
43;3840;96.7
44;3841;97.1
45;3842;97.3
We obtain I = 95.5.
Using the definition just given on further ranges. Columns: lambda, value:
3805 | 95.2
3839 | 96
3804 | 94.4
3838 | 95.1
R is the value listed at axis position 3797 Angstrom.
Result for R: 97.1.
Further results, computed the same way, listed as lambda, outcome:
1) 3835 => 92.9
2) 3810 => 93.6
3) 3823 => 95.1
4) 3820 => 98.2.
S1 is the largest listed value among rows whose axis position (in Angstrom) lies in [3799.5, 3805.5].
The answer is 95.2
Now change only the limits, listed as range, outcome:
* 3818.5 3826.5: 98.7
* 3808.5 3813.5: 94.8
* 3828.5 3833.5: 95.8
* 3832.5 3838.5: 95.1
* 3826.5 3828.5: 95.5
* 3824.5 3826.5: 94.3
